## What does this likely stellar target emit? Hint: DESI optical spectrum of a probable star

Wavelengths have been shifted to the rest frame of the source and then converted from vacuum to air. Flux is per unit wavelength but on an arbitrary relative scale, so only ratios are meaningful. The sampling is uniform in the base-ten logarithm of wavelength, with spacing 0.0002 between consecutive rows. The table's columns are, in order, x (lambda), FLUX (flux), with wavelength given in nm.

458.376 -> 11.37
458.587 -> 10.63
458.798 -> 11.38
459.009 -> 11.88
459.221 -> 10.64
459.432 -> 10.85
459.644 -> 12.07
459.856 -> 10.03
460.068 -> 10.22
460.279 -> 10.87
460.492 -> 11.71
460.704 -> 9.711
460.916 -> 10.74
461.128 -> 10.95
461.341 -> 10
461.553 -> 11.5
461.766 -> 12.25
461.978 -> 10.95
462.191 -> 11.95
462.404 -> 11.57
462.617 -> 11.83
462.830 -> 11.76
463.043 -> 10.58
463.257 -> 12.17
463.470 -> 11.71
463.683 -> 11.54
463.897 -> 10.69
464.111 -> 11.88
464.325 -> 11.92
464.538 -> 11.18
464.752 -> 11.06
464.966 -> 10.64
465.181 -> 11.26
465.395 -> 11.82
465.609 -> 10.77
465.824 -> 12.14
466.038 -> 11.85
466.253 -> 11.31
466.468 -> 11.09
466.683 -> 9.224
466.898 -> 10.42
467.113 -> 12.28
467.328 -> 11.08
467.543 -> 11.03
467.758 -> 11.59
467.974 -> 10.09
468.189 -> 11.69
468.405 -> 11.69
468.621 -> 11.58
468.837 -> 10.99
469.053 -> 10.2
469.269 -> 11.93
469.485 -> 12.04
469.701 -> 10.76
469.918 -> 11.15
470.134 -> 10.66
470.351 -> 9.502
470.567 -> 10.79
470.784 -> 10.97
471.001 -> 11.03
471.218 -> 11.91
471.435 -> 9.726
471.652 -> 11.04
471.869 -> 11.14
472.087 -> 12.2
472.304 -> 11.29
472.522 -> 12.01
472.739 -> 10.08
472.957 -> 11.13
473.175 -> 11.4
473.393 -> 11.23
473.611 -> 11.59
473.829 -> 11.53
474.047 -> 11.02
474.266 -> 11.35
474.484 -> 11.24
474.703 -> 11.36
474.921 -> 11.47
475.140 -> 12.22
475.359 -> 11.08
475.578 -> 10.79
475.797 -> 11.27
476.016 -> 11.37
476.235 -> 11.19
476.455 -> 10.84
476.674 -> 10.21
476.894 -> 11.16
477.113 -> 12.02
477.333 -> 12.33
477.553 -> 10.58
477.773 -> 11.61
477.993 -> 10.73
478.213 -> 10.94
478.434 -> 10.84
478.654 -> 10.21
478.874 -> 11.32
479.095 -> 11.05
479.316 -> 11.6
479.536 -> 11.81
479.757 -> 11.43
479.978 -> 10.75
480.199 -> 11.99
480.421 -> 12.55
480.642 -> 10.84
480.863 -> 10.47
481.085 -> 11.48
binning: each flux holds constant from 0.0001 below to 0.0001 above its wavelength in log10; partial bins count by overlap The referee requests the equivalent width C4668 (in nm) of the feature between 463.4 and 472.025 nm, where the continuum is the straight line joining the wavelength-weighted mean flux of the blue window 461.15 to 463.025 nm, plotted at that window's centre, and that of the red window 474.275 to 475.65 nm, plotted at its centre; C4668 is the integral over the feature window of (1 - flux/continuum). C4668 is 0.20 nm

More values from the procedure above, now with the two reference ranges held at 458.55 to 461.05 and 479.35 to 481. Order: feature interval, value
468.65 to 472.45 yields 0.05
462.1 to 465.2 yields -0.13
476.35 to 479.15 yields 0.07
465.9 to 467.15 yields 0.01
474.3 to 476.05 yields -0.01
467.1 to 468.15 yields 0.00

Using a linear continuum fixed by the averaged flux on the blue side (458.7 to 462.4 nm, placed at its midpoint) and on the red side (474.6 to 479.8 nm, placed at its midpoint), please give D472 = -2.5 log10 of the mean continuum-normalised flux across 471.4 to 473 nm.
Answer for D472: 0.00 mag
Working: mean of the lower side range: 11.1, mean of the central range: 11.1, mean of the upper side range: 11.2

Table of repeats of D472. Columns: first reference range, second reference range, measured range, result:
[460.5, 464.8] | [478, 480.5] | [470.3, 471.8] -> 0.05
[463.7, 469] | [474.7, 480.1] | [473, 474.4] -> -0.01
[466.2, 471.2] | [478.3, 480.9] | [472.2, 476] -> -0.02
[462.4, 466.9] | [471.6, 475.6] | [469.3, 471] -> 0.04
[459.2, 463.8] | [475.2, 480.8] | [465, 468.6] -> 0.00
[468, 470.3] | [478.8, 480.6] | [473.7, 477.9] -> 0.01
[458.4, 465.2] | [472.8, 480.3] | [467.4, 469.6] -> -0.01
